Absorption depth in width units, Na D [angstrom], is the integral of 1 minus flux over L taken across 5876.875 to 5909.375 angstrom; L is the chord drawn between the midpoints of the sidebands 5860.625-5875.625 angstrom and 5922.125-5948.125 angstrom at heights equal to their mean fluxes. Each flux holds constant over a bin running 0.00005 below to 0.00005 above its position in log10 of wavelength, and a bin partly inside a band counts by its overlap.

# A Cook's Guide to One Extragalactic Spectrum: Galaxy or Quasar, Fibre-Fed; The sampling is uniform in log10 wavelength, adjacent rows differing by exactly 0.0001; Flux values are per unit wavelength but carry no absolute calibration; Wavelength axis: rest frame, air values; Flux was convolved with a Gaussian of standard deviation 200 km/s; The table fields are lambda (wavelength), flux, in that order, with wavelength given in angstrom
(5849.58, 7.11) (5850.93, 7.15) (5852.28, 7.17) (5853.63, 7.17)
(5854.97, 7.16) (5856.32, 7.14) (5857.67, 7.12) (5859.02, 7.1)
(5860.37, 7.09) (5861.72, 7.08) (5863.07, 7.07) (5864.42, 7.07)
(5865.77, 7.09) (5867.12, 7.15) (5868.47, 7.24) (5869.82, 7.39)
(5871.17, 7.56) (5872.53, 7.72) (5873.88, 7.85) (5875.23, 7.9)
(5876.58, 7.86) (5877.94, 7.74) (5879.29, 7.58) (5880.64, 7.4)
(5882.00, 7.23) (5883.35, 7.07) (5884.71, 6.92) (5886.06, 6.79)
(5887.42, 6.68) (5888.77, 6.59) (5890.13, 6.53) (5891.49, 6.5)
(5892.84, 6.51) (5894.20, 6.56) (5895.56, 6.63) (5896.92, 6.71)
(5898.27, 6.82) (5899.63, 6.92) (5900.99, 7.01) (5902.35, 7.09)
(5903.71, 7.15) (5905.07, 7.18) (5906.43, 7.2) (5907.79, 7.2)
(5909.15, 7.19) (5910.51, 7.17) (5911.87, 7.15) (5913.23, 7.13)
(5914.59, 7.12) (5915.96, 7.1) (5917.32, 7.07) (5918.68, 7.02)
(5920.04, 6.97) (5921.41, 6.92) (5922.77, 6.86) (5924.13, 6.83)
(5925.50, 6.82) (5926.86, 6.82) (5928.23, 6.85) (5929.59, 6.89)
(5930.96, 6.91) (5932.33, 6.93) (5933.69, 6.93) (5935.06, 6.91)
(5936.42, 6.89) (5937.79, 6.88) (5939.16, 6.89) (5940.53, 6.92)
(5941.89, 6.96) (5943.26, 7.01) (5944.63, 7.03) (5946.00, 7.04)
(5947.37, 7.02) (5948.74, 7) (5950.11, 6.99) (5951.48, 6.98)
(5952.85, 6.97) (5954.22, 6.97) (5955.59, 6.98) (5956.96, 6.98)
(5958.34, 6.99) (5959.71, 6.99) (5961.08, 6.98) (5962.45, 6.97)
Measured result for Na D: 1.0 angstrom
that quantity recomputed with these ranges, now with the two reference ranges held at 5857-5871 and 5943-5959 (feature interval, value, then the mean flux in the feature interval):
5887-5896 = 0.68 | 6.57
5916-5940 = 0.43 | 6.91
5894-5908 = 0.26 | 6.96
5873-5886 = -0.63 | 7.48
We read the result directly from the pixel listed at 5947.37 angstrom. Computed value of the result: 7.02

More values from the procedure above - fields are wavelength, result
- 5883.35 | 7.07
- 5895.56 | 6.63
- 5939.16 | 6.89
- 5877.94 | 7.74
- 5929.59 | 6.89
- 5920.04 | 6.97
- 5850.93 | 7.15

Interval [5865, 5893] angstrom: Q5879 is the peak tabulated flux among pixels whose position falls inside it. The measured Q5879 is 7.9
